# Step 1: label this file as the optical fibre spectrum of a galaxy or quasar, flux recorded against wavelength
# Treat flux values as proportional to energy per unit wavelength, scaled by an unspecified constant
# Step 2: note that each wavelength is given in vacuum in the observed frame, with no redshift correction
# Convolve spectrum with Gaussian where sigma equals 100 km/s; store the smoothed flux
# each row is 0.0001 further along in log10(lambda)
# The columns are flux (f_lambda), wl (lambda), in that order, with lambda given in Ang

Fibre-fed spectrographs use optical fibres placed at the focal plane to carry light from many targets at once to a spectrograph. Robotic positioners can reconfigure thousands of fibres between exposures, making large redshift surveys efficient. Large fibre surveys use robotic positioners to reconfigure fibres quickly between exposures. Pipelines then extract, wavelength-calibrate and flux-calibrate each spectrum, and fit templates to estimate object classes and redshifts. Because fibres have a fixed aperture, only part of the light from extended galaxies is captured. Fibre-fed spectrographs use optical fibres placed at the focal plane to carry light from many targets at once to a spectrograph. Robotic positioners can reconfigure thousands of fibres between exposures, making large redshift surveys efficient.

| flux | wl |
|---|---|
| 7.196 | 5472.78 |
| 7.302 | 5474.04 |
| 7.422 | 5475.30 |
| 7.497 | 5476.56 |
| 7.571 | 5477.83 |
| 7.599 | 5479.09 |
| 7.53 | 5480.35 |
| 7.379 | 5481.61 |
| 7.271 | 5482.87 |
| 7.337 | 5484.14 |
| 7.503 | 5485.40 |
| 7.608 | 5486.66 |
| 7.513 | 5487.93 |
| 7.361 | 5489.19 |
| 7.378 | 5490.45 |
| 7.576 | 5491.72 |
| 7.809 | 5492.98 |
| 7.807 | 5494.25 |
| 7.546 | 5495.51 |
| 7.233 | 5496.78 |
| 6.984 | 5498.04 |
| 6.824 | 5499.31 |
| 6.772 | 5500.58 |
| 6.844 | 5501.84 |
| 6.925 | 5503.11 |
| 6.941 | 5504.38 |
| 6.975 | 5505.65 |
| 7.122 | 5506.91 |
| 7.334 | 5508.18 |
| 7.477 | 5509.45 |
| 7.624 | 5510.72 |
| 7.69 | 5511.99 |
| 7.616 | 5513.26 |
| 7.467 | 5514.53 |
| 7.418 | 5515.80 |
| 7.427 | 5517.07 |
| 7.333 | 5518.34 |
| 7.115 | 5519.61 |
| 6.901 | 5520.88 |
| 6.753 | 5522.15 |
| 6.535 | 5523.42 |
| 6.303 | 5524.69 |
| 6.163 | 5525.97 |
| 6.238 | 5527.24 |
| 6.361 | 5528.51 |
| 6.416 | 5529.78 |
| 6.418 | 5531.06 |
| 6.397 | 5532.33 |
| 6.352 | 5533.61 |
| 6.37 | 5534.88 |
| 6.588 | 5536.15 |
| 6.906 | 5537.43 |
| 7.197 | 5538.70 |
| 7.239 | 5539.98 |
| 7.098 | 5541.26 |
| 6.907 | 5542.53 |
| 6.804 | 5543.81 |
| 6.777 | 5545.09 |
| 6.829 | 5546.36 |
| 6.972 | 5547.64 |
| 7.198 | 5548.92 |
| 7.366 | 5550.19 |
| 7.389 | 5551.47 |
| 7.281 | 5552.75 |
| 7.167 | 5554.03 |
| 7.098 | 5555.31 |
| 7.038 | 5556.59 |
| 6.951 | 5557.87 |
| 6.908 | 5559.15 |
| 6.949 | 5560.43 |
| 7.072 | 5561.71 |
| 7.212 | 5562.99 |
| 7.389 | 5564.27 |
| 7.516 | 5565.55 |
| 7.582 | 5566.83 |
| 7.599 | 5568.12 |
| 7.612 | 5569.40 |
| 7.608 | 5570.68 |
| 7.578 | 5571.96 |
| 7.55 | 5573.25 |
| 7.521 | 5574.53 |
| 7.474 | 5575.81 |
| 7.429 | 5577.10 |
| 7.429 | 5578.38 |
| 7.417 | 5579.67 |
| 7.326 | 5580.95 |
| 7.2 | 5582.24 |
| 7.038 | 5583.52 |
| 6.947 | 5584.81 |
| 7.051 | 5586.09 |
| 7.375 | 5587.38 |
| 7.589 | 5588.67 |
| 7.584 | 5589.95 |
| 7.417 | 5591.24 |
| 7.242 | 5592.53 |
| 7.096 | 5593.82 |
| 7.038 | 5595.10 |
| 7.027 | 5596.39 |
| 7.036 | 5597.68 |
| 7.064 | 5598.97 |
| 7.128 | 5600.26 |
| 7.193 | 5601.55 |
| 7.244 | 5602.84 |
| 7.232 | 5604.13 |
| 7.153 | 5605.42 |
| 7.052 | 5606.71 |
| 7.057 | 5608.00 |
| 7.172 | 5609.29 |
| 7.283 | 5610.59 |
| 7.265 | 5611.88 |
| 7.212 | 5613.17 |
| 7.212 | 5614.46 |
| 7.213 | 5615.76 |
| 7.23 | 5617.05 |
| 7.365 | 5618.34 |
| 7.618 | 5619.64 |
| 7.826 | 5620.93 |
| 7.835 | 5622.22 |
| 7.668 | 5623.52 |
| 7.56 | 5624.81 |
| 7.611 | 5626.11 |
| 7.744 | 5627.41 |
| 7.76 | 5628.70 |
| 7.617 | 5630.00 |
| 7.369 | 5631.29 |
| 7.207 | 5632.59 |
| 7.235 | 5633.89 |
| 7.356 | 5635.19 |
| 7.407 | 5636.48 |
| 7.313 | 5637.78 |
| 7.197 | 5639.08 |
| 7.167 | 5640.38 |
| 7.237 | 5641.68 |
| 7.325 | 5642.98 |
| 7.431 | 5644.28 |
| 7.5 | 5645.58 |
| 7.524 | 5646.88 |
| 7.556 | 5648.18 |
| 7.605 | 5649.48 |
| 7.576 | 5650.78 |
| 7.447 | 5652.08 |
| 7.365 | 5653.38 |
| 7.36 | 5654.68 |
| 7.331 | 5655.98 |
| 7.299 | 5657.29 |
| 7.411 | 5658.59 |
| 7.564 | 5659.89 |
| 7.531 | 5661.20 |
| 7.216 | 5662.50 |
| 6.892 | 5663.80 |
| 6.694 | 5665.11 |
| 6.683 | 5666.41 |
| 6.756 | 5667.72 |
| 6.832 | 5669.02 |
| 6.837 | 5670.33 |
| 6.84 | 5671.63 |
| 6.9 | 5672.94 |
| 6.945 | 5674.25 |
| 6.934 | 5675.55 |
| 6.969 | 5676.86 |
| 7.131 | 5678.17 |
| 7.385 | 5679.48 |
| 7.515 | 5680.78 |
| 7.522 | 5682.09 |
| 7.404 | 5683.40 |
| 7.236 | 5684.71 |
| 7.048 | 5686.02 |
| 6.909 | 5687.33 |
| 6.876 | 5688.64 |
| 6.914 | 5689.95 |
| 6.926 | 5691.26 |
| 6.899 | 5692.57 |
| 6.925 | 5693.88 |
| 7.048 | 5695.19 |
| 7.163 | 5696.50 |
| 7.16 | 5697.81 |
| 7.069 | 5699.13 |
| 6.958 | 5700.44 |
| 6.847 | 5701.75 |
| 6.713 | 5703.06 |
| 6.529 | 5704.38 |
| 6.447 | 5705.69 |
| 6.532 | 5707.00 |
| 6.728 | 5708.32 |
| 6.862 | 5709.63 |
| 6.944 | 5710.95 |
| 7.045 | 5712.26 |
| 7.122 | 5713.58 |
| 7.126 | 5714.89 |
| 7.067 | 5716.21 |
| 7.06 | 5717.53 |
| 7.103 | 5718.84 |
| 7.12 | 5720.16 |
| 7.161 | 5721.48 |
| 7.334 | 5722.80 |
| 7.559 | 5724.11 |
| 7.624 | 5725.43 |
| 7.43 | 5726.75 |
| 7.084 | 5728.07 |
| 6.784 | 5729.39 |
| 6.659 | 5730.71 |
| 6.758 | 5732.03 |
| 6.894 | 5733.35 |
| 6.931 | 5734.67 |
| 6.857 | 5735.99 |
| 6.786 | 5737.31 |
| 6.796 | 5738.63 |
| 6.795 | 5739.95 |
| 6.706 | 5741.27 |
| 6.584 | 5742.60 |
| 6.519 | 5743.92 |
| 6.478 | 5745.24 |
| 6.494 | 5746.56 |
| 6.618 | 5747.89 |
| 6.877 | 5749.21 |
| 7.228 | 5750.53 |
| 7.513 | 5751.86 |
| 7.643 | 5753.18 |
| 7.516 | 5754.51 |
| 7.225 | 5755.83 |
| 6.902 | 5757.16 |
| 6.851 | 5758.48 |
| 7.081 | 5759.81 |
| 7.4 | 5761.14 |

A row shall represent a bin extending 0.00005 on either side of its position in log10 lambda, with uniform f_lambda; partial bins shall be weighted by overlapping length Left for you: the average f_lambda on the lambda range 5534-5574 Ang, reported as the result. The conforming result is 7.15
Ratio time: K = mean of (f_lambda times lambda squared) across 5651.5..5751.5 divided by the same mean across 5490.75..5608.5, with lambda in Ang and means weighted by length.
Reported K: 1.04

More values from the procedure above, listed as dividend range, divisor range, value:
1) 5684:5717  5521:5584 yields 1.04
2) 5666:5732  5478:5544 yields 1.06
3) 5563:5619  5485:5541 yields 1.06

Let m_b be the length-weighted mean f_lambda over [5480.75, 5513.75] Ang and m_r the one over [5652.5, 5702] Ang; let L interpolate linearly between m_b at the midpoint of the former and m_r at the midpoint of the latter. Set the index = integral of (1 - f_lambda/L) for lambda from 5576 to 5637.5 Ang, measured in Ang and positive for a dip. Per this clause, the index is -1.2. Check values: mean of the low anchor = 7.32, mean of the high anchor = 7.09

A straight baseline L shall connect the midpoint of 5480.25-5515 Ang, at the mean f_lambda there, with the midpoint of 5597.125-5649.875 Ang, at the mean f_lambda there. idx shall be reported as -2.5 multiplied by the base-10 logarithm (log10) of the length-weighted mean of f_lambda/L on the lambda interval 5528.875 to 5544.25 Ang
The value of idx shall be 0.10 mag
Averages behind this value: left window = 7.33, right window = 7.36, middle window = 6.72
